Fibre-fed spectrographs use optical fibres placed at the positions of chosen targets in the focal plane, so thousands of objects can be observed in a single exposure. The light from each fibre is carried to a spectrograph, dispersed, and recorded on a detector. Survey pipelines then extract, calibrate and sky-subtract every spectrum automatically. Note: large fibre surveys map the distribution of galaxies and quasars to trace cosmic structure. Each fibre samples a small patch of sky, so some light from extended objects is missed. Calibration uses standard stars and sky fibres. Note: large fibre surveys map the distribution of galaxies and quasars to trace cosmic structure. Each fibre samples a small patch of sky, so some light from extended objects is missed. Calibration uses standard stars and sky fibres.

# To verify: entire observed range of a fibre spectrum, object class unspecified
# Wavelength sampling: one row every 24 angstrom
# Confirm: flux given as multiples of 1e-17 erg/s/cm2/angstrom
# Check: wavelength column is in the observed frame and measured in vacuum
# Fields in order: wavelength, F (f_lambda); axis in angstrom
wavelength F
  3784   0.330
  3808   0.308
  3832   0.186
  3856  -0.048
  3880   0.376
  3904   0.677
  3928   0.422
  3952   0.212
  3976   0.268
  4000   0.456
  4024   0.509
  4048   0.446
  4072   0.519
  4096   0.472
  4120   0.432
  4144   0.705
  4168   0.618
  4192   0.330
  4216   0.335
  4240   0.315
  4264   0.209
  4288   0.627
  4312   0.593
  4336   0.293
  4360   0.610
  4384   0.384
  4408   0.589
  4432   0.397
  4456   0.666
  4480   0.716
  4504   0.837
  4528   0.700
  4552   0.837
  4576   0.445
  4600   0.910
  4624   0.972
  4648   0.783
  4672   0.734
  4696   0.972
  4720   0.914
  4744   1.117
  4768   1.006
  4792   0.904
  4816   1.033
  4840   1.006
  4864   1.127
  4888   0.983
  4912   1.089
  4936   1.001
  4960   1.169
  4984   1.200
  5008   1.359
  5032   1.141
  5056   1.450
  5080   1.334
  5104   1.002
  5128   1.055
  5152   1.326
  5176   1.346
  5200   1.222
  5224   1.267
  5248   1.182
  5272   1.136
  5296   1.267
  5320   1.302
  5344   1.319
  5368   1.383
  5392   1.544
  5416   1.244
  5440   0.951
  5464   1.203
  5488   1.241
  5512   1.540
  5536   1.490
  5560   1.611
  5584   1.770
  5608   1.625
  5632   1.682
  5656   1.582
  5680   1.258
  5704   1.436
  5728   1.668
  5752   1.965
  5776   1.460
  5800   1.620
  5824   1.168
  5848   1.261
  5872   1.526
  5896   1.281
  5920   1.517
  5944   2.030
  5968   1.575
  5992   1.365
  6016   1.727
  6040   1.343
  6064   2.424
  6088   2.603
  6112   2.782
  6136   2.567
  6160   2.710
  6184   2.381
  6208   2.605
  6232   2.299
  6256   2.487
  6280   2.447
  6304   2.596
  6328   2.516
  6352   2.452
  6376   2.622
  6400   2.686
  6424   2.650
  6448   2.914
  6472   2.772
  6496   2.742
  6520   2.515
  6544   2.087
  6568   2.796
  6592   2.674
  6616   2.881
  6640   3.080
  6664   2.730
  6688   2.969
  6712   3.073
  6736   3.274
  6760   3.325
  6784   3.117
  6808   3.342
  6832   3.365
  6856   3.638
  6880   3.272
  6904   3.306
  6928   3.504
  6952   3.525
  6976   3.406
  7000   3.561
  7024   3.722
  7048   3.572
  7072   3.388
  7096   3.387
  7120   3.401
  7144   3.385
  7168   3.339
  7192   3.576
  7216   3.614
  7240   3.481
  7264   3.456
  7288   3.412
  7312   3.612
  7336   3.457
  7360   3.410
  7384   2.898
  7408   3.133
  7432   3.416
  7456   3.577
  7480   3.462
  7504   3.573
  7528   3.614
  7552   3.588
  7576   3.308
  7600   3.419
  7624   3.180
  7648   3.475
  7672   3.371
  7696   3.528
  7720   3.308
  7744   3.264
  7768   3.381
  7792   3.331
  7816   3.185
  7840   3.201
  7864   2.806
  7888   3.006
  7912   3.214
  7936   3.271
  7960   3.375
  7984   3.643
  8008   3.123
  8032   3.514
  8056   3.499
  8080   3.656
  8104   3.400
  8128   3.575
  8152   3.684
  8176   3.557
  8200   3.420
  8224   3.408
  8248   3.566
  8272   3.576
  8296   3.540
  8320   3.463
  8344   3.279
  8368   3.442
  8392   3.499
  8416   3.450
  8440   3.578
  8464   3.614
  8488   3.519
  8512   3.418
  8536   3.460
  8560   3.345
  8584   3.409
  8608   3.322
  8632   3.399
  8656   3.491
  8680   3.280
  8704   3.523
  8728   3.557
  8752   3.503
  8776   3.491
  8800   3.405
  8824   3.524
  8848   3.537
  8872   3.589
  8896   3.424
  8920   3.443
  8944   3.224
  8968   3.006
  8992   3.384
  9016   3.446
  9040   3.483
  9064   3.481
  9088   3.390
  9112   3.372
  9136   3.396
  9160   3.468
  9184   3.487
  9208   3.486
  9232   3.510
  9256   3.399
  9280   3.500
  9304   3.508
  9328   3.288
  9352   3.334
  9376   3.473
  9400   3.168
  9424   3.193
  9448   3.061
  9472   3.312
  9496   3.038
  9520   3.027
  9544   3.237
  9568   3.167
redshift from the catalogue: 0.520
